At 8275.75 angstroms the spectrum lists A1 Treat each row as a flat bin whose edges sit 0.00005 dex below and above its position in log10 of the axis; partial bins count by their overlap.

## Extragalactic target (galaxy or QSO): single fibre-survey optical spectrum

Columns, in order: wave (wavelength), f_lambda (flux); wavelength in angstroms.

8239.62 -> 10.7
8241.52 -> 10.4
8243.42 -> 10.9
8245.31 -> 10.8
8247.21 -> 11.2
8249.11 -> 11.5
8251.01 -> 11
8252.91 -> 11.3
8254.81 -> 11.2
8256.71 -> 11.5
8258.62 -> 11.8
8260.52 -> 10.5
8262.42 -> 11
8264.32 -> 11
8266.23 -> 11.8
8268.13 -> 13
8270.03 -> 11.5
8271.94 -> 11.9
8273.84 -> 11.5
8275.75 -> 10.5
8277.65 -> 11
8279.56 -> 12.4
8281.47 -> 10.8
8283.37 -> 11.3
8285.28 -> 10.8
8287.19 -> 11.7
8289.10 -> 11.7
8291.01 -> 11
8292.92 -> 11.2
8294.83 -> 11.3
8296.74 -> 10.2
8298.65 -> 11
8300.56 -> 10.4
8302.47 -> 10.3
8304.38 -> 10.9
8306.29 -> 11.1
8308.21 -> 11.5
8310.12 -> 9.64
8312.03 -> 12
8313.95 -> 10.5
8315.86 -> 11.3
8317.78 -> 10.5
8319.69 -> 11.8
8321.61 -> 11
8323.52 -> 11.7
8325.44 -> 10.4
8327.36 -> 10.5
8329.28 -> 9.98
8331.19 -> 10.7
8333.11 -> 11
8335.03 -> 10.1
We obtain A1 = 10.5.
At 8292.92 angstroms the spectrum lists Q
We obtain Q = 11.2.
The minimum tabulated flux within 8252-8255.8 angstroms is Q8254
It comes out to 11.2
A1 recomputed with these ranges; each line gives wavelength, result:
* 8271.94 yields 11.9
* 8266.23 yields 11.8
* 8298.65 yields 11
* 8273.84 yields 11.5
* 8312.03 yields 12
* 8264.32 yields 11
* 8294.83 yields 11.3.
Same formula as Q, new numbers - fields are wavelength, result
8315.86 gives 11.3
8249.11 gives 11.5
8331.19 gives 10.7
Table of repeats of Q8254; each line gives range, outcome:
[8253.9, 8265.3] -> 10.5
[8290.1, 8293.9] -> 11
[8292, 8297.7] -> 10.2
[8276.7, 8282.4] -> 10.8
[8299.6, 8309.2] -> 10.3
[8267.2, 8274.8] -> 11.5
